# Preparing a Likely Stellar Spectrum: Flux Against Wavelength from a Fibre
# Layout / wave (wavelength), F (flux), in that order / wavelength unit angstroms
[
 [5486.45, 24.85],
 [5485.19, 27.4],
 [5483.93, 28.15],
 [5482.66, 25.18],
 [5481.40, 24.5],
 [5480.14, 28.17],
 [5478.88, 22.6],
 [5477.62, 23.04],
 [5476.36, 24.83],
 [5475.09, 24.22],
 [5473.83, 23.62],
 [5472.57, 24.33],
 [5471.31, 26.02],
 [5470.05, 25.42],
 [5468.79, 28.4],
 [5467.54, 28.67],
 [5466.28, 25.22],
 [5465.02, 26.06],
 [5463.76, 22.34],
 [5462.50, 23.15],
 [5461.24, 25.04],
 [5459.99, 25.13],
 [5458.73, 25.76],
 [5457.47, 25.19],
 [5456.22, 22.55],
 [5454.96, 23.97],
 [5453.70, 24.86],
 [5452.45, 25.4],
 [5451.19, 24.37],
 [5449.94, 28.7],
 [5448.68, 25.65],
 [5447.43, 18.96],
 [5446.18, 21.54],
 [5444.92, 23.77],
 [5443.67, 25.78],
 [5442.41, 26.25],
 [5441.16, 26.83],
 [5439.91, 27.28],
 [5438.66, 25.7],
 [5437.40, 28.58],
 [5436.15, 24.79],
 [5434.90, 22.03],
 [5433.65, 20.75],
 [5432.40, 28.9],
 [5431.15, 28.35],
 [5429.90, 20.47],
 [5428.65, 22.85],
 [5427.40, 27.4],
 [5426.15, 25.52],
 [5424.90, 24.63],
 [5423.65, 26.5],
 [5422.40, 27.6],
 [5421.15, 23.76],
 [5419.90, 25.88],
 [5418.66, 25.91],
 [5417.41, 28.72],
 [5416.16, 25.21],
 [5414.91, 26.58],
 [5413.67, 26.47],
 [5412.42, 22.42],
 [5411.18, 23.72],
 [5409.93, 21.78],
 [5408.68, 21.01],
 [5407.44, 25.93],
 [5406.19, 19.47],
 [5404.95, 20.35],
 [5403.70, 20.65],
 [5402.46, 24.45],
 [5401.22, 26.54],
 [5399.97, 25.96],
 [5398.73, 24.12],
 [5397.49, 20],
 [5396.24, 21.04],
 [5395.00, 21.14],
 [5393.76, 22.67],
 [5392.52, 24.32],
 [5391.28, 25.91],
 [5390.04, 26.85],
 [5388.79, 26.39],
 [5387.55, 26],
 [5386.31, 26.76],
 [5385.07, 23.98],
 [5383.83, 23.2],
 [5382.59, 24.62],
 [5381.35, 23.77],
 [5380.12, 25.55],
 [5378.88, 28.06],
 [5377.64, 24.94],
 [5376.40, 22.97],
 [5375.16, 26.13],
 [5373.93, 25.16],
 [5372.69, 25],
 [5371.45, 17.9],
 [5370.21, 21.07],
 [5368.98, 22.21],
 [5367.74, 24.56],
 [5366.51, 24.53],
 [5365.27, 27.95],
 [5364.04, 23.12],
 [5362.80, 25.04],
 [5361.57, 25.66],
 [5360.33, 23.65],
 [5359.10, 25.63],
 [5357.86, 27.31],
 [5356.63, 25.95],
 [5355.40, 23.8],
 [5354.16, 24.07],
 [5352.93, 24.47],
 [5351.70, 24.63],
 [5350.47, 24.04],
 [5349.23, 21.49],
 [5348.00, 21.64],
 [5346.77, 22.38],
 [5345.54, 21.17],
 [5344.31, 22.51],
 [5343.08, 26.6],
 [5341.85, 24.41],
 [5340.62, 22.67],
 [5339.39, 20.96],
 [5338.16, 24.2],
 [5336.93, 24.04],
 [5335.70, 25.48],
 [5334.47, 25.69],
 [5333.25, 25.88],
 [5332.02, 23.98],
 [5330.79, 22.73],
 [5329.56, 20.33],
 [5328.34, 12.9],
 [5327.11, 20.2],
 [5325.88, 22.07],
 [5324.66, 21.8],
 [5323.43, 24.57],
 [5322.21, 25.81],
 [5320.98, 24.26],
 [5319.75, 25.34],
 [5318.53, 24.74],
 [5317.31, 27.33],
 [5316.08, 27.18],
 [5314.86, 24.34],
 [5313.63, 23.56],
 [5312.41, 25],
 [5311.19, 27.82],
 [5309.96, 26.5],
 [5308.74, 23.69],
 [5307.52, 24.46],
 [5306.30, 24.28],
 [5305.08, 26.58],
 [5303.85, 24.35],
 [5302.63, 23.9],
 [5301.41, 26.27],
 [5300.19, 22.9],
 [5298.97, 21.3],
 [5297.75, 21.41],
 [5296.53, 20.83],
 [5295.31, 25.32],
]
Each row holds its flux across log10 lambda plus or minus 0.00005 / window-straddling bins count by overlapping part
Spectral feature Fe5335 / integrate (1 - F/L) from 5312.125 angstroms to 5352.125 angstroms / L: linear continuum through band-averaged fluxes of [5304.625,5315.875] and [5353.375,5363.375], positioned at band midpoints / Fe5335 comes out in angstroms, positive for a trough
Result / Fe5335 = 2.76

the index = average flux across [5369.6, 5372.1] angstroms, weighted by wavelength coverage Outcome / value 19.5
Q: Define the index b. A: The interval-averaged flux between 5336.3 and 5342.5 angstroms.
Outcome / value 23.3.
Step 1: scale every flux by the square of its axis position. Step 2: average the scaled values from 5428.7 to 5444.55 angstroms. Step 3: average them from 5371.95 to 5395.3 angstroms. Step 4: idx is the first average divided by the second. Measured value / 1.04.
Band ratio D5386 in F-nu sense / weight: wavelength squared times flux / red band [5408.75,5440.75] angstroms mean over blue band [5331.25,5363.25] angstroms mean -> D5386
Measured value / 1.08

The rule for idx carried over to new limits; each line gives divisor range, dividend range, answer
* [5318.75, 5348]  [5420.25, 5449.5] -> 1.13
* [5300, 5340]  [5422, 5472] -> 1.10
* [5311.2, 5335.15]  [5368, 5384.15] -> 1.03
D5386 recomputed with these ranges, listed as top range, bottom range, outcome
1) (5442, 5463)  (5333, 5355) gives 1.08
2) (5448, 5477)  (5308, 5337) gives 1.11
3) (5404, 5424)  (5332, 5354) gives 1.06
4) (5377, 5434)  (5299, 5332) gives 1.06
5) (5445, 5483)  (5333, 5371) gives 1.07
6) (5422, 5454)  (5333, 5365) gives 1.08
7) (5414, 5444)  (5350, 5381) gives 1.07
